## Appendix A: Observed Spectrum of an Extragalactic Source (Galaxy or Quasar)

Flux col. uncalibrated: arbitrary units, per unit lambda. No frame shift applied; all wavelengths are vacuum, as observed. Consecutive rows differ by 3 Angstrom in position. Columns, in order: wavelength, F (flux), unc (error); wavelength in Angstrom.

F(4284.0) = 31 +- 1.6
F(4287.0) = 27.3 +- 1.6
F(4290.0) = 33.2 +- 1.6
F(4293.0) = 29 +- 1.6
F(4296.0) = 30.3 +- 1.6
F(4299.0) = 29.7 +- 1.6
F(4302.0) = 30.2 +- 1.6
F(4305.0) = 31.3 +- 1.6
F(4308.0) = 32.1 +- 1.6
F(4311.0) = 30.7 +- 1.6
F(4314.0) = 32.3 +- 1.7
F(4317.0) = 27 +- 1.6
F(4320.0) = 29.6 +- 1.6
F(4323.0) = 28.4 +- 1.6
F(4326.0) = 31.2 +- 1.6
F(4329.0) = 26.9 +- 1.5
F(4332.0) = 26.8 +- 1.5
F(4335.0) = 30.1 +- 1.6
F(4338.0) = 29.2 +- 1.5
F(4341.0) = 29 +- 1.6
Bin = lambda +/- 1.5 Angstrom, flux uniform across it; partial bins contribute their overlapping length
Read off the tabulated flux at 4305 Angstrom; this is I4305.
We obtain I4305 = 31.3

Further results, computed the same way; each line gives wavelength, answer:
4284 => 31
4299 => 29.7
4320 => 29.6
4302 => 30.2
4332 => 26.8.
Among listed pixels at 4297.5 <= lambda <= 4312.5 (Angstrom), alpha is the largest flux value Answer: 32.1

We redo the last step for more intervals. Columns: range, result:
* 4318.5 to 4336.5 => 31.2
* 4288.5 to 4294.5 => 33.2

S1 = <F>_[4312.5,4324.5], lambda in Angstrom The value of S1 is 29.3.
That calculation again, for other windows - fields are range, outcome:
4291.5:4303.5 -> 29.8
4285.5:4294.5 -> 29.8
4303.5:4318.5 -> 30.7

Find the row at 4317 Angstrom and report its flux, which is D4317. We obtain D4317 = 27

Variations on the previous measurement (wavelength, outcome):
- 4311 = 30.7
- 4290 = 33.2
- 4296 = 30.3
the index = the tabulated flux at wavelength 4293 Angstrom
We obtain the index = 29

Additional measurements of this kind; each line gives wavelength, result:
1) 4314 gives 32.3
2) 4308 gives 32.1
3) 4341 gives 29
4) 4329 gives 26.9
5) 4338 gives 29.2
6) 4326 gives 31.2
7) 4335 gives 30.1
